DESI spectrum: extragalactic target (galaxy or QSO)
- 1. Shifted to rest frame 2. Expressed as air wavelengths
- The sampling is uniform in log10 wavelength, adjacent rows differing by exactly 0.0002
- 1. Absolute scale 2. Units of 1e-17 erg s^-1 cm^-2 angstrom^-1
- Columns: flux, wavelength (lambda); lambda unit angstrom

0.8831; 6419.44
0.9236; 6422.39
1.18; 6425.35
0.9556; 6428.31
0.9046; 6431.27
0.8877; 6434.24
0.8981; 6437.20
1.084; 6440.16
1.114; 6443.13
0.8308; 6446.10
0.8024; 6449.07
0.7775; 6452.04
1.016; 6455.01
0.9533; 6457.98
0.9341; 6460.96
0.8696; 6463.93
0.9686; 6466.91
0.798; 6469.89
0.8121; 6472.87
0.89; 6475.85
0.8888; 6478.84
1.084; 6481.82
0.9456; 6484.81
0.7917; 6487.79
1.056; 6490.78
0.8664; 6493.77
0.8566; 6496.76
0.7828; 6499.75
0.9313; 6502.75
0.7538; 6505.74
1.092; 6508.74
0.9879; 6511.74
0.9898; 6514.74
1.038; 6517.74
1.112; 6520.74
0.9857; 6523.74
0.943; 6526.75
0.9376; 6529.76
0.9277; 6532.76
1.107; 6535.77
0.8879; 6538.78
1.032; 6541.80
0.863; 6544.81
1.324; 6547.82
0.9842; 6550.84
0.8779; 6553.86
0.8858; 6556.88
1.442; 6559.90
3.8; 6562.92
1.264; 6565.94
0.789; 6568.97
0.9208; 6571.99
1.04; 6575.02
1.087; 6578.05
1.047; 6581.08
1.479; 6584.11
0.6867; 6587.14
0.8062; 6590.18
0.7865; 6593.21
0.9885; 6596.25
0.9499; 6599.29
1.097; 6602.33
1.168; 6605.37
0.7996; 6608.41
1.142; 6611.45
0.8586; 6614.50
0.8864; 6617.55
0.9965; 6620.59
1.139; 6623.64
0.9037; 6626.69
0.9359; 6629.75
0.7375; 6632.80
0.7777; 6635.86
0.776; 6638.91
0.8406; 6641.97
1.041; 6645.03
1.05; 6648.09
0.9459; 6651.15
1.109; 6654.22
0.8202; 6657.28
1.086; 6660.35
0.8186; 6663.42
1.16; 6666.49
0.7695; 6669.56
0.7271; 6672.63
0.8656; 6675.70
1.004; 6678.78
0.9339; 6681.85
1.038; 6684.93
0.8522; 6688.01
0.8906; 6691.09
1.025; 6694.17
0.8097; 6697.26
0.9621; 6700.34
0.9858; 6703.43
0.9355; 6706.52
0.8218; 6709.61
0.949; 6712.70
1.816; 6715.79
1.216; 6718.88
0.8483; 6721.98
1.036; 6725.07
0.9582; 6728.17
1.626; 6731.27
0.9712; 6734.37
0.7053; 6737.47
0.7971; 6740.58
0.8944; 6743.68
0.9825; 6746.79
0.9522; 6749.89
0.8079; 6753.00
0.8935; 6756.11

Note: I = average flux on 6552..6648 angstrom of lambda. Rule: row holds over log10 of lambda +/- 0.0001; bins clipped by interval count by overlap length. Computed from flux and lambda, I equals 1.06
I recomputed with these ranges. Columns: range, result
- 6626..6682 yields 0.91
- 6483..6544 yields 0.951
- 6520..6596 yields 1.12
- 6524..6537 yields 0.977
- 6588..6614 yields 0.956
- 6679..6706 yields 0.94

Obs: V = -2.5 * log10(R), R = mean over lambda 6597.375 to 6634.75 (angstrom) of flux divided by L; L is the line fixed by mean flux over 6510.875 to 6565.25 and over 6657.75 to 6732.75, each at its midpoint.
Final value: 0.13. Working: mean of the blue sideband 1.18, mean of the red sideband 1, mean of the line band 0.966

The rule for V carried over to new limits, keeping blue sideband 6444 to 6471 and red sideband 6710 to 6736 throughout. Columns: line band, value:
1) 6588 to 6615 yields 0.09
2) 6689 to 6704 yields 0.22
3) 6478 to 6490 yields -0.02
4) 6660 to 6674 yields 0.22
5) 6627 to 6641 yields 0.29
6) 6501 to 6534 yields -0.02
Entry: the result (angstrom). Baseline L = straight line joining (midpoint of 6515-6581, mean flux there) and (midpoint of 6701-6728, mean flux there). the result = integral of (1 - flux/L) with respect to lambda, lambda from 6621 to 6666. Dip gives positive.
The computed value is 6.8 angstrom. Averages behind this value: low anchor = 1.15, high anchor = 1.07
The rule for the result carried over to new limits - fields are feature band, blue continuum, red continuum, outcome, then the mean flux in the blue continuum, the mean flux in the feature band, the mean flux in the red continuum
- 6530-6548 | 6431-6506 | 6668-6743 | -1.3 angstrom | 0.906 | 0.996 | 0.98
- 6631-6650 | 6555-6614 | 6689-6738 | 4.0 angstrom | 1.16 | 0.873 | 1.04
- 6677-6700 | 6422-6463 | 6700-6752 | 1.8 angstrom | 0.947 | 0.937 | 1.03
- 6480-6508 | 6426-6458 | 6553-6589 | 4.5 angstrom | 0.935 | 0.902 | 1.28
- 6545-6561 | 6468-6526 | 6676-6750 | -2.1 angstrom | 0.93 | 1.07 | 0.999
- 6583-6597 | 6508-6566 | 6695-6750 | 2.4 angstrom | 1.17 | 0.932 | 1.02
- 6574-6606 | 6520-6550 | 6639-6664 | -0.7 angstrom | 1.01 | 1.01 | 0.958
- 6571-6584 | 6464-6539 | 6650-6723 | -1.7 angstrom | 0.937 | 1.08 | 0.976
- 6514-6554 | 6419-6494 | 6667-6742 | -2.5 angstrom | 0.929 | 1.01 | 0.984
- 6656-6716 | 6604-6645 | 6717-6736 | 5.6 angstrom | 0.924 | 0.945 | 1.12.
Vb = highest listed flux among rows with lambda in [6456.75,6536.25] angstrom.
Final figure 1.112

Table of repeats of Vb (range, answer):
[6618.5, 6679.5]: 1.16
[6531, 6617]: 3.8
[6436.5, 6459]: 1.114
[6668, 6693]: 1.038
